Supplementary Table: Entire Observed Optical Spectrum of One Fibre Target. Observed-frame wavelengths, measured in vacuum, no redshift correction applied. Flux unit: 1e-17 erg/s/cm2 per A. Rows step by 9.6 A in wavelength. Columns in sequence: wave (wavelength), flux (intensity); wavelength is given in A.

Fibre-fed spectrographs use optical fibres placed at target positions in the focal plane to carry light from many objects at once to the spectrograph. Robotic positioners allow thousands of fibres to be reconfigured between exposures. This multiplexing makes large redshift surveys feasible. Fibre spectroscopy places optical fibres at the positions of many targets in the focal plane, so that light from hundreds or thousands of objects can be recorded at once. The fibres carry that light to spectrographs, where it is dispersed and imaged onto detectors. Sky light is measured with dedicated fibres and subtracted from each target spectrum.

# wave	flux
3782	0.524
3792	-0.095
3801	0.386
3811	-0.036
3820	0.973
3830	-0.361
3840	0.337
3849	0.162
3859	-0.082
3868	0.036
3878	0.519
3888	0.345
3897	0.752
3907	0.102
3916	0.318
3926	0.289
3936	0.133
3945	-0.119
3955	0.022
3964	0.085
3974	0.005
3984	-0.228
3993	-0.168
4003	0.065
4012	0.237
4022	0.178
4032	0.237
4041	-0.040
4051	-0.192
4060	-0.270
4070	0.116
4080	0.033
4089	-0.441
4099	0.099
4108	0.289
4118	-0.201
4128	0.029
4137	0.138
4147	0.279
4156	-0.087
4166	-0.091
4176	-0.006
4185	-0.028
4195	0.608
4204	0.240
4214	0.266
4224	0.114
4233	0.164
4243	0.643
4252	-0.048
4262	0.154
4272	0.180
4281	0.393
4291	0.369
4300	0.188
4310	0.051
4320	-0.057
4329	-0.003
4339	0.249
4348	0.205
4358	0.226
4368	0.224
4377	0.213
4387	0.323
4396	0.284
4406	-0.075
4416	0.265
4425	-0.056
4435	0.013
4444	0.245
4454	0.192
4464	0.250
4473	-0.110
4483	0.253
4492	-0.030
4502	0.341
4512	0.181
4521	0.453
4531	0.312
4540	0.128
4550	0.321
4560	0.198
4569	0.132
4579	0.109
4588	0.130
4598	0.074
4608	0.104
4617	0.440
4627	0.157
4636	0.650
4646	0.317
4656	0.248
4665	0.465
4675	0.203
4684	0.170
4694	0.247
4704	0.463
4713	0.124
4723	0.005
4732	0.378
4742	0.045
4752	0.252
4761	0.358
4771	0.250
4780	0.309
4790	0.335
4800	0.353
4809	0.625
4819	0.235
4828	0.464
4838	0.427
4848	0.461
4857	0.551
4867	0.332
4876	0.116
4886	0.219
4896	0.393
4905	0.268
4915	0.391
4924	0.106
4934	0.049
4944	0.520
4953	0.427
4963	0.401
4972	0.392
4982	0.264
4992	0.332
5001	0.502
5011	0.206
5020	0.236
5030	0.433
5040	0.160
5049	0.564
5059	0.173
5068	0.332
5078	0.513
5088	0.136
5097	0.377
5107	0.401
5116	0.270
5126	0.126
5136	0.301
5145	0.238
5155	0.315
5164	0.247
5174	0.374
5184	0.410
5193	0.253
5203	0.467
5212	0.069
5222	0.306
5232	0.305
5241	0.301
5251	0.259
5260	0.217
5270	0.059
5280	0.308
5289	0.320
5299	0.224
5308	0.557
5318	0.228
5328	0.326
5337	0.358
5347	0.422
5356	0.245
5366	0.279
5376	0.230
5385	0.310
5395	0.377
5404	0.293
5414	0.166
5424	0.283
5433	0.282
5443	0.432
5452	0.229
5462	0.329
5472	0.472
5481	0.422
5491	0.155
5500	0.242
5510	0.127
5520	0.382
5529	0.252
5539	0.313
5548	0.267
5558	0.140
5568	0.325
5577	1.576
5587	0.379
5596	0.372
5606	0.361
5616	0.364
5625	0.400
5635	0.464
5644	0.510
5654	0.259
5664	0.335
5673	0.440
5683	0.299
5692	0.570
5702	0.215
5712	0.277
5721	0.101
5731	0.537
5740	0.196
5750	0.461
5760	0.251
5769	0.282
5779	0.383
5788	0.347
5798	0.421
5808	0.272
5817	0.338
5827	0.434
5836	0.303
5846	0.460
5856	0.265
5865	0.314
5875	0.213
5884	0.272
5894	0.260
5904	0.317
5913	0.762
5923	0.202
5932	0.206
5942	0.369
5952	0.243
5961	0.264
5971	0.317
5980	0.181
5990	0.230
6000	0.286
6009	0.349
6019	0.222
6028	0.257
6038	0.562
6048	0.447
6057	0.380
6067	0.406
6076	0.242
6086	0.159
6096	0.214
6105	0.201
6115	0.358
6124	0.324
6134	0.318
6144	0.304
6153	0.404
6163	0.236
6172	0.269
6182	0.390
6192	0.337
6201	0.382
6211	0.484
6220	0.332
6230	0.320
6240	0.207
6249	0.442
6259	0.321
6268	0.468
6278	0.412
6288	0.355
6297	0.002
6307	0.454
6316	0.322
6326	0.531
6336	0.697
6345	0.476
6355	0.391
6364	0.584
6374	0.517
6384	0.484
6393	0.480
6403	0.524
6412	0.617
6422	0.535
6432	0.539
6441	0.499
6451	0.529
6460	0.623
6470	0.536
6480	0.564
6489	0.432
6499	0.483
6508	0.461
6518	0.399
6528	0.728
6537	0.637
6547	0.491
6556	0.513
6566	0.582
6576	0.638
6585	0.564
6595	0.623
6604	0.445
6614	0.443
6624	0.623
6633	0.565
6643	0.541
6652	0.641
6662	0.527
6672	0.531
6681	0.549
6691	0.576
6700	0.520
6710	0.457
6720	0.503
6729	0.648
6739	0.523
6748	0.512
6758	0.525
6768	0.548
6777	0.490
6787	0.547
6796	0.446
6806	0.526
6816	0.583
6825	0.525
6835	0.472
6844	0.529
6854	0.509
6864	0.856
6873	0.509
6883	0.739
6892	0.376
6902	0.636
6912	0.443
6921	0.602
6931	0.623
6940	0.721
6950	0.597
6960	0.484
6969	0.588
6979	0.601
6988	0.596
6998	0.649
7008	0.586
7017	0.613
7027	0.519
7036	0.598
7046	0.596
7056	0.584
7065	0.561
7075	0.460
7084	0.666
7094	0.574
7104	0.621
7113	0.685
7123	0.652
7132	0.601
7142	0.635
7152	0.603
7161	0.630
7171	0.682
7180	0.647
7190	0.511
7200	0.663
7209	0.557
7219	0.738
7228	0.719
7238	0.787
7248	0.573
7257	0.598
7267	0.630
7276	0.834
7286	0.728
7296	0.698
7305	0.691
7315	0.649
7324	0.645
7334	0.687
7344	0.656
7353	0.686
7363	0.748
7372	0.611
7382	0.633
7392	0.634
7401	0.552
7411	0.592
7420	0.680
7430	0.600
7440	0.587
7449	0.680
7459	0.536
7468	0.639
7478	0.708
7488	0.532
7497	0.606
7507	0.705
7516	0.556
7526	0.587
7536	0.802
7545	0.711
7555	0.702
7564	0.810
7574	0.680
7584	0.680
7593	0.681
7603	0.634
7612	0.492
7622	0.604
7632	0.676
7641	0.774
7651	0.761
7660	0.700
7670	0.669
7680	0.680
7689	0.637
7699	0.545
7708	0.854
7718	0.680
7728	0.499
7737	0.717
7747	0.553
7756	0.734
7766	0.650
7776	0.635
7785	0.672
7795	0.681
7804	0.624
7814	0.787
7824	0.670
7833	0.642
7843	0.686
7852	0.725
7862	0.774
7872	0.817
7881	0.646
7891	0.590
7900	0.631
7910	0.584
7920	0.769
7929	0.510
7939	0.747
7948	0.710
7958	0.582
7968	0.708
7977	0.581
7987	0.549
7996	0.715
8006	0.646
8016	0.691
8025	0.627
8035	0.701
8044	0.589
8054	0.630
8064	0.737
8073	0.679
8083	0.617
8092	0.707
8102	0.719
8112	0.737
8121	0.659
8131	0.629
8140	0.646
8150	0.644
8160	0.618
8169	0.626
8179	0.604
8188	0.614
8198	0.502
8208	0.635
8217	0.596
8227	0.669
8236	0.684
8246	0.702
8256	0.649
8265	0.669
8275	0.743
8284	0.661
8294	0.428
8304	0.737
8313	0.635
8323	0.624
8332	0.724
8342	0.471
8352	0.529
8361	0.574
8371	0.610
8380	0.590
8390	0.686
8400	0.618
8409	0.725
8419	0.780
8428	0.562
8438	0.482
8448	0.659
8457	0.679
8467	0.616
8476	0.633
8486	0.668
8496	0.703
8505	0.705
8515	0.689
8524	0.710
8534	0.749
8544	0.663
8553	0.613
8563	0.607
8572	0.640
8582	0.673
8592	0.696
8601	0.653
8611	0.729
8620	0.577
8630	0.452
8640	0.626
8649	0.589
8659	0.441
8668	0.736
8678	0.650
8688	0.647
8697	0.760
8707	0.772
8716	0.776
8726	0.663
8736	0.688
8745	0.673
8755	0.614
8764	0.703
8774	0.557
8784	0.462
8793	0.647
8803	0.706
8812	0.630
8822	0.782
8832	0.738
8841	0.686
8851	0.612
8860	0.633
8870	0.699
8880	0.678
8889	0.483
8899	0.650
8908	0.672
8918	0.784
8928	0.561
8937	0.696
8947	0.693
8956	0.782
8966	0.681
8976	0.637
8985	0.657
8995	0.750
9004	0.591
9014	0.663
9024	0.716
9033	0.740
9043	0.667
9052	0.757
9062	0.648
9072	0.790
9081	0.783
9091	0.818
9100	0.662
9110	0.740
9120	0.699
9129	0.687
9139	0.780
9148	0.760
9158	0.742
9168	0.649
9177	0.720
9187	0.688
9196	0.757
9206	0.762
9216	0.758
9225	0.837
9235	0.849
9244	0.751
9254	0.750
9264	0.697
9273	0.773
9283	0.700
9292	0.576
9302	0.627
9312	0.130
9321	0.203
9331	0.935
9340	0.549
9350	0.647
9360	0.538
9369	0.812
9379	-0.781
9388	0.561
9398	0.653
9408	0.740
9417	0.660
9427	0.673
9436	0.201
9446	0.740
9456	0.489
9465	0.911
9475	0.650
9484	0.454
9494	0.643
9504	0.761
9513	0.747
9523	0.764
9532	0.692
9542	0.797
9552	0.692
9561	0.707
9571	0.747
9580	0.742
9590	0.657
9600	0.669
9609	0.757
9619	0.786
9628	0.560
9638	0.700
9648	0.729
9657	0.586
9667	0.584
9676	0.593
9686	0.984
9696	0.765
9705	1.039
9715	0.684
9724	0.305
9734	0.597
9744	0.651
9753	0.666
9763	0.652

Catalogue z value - 0.59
